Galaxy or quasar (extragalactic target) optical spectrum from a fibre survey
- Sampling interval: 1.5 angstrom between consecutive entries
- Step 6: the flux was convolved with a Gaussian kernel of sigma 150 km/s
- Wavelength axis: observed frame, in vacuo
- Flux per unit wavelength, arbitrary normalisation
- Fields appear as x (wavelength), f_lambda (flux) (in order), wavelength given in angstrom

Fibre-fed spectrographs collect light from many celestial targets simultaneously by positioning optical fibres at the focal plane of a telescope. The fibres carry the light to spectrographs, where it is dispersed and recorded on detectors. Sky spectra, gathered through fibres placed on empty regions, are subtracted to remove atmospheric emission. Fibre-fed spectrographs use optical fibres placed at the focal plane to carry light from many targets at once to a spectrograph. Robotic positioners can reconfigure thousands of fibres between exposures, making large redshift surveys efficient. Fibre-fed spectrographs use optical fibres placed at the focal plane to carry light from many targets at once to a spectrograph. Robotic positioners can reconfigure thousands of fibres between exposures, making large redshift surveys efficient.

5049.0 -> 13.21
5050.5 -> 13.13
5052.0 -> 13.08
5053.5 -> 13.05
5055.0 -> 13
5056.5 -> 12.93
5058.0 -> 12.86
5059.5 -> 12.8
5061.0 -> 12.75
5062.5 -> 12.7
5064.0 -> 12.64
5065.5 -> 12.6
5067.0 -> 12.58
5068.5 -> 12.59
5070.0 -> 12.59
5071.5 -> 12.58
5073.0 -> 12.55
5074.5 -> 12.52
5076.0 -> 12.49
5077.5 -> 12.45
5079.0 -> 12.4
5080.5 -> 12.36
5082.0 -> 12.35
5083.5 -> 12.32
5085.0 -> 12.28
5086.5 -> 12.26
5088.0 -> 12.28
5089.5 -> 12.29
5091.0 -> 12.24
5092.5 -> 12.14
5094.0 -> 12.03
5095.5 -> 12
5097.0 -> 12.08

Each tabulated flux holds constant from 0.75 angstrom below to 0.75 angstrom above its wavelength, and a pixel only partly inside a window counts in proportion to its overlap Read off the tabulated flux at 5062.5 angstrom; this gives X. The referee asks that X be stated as 12.7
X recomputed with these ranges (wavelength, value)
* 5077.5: 12.45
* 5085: 12.28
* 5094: 12.03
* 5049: 13.21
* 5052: 13.08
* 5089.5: 12.29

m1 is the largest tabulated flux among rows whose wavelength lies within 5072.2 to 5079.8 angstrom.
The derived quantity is 12.55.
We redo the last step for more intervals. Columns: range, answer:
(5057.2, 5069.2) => 12.86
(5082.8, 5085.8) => 12.32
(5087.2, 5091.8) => 12.29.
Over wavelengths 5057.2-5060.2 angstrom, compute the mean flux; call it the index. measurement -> 12.8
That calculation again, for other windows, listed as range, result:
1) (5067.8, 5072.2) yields 12.6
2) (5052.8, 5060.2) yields 12.9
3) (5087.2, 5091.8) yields 12.3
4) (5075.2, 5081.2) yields 12.4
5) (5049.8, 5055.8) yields 13.1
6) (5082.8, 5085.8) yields 12.3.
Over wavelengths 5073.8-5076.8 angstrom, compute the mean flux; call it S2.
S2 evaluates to 12.5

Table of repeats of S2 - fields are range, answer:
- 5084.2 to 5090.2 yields 12.3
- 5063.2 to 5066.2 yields 12.6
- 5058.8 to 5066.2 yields 12.7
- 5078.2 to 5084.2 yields 12.4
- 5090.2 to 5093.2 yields 12.2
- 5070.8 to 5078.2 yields 12.5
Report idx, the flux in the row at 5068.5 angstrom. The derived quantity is 12.59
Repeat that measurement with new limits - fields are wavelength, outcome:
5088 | 12.28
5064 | 12.64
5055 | 13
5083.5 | 12.32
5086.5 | 12.26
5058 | 12.86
